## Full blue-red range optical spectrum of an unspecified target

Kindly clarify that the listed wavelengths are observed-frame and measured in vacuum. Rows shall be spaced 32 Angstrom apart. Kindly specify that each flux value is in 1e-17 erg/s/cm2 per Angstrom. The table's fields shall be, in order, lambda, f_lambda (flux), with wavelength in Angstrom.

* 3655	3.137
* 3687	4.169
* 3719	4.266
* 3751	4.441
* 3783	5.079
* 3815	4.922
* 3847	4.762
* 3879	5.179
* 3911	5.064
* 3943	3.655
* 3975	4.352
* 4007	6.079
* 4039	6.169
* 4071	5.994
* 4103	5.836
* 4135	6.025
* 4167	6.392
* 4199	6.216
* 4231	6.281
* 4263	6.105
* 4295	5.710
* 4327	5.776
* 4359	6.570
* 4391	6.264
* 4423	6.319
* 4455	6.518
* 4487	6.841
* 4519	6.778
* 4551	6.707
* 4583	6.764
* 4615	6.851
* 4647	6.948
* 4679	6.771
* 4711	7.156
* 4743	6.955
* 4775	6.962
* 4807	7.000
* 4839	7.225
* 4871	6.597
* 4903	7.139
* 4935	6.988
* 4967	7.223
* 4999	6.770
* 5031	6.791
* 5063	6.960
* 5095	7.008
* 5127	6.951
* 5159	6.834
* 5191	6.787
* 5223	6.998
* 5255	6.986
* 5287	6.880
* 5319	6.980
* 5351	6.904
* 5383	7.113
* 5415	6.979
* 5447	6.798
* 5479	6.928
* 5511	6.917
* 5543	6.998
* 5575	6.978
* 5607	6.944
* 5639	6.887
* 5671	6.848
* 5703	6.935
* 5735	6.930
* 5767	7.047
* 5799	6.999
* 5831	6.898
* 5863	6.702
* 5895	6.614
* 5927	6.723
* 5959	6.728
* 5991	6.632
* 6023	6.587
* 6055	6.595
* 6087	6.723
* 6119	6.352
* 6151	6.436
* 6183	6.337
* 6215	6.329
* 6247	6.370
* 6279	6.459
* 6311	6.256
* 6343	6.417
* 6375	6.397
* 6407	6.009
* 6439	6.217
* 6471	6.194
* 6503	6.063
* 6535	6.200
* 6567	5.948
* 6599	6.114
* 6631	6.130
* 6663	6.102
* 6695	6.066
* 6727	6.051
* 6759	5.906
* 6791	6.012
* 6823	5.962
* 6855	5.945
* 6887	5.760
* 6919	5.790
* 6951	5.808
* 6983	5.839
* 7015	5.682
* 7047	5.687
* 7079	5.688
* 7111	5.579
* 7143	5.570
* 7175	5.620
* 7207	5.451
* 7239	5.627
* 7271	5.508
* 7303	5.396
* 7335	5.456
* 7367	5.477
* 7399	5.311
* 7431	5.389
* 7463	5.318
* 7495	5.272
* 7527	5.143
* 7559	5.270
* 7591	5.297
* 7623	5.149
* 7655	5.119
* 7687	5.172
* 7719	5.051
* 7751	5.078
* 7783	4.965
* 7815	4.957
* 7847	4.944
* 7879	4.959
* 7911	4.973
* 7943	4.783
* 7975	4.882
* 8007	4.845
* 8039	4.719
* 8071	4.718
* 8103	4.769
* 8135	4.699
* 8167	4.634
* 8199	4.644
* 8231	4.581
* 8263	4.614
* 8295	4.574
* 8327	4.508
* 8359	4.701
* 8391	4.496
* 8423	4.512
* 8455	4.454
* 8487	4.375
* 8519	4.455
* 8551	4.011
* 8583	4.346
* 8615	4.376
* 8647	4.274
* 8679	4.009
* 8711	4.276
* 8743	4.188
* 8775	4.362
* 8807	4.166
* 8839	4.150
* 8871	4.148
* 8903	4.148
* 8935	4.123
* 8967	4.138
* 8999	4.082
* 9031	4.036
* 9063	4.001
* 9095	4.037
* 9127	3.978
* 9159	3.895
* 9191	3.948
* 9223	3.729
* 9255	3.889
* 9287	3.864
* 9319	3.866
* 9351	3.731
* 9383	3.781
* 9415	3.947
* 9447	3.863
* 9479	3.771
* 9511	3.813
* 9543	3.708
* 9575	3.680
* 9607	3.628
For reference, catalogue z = 0.000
